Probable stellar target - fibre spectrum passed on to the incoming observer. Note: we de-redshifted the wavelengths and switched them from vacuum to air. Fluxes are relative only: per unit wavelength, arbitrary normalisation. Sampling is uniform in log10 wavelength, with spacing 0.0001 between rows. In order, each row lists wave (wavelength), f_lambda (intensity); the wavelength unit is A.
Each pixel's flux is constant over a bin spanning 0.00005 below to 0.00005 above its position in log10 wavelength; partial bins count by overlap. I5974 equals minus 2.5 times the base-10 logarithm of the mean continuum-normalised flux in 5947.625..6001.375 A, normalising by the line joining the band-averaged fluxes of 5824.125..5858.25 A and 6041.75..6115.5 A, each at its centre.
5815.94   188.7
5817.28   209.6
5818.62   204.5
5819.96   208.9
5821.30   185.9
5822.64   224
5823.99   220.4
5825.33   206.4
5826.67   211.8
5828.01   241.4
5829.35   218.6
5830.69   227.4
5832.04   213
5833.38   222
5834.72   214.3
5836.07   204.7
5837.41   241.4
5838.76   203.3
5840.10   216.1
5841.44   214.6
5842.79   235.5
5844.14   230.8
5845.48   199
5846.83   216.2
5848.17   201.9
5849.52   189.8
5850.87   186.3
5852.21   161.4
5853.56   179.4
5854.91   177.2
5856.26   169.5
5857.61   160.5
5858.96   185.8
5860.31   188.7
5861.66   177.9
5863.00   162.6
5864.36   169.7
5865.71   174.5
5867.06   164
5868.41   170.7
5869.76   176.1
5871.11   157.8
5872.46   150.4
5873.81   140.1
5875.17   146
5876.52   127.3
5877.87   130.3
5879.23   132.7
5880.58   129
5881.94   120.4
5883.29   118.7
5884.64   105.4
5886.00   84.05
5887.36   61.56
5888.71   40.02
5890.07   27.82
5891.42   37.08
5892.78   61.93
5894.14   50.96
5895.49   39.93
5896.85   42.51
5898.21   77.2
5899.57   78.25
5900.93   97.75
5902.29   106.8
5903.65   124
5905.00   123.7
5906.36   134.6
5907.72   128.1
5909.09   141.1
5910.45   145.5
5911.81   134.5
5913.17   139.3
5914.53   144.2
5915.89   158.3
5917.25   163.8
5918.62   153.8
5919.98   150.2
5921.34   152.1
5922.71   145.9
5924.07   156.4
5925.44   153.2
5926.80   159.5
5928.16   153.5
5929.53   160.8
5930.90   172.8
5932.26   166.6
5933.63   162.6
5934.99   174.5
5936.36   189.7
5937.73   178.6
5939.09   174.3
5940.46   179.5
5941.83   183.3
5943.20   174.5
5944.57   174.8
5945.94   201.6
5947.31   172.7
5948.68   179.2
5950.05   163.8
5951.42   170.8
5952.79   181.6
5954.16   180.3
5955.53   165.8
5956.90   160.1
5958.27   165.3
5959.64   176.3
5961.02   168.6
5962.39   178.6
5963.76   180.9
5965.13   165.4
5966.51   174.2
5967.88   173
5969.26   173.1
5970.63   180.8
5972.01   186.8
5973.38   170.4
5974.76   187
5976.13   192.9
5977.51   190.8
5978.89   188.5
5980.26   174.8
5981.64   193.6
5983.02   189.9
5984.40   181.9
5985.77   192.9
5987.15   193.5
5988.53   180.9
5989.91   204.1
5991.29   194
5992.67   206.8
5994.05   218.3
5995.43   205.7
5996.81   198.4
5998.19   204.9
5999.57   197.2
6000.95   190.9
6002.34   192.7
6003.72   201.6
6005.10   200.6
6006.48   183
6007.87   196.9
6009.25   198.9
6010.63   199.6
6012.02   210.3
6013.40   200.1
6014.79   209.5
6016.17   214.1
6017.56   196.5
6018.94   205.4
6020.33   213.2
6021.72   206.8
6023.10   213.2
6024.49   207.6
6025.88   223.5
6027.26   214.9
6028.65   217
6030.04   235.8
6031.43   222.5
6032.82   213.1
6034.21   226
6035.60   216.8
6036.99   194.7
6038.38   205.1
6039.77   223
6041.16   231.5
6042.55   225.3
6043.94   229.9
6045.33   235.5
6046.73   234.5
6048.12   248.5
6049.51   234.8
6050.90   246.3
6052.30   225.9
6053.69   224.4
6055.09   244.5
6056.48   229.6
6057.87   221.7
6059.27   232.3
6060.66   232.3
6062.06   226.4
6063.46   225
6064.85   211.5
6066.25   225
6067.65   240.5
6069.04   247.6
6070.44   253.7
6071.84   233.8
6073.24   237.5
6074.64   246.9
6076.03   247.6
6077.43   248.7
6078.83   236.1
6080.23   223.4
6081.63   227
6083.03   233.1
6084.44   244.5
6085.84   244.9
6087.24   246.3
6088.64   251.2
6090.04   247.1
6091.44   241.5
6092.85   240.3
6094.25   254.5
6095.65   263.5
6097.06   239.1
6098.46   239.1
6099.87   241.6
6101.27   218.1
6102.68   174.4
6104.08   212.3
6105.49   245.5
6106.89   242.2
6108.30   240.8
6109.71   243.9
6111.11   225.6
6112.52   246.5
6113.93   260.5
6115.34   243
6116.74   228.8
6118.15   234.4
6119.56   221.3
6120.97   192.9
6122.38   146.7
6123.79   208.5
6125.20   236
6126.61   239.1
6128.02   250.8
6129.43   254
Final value 0.21 mag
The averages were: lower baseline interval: 206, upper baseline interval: 236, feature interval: 184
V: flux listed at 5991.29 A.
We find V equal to 194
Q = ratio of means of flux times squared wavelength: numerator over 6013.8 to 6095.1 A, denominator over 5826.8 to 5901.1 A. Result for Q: 1.6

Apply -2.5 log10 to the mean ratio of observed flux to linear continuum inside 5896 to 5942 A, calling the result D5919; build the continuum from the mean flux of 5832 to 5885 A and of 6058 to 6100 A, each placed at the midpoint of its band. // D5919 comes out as 0.33 mag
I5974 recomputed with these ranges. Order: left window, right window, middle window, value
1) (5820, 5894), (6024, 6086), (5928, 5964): 0.13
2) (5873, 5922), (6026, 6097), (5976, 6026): -0.07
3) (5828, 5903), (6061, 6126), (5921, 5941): 0.06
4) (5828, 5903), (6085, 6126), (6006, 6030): -0.02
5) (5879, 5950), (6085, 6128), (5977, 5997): -0.15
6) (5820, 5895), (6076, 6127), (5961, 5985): 0.10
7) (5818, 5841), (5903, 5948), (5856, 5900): 0.50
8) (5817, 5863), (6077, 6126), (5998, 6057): 0.05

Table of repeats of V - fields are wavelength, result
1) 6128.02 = 250.8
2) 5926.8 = 159.5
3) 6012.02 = 210.3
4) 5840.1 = 216.1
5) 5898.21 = 77.2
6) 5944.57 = 174.8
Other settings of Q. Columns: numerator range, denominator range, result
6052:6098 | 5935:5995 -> 1.36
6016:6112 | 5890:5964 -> 1.66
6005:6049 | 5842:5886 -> 1.37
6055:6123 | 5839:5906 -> 1.81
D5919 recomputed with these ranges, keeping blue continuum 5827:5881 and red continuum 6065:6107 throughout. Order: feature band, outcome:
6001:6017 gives 0.11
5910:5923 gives 0.32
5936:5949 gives 0.14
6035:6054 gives 0.01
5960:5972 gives 0.20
